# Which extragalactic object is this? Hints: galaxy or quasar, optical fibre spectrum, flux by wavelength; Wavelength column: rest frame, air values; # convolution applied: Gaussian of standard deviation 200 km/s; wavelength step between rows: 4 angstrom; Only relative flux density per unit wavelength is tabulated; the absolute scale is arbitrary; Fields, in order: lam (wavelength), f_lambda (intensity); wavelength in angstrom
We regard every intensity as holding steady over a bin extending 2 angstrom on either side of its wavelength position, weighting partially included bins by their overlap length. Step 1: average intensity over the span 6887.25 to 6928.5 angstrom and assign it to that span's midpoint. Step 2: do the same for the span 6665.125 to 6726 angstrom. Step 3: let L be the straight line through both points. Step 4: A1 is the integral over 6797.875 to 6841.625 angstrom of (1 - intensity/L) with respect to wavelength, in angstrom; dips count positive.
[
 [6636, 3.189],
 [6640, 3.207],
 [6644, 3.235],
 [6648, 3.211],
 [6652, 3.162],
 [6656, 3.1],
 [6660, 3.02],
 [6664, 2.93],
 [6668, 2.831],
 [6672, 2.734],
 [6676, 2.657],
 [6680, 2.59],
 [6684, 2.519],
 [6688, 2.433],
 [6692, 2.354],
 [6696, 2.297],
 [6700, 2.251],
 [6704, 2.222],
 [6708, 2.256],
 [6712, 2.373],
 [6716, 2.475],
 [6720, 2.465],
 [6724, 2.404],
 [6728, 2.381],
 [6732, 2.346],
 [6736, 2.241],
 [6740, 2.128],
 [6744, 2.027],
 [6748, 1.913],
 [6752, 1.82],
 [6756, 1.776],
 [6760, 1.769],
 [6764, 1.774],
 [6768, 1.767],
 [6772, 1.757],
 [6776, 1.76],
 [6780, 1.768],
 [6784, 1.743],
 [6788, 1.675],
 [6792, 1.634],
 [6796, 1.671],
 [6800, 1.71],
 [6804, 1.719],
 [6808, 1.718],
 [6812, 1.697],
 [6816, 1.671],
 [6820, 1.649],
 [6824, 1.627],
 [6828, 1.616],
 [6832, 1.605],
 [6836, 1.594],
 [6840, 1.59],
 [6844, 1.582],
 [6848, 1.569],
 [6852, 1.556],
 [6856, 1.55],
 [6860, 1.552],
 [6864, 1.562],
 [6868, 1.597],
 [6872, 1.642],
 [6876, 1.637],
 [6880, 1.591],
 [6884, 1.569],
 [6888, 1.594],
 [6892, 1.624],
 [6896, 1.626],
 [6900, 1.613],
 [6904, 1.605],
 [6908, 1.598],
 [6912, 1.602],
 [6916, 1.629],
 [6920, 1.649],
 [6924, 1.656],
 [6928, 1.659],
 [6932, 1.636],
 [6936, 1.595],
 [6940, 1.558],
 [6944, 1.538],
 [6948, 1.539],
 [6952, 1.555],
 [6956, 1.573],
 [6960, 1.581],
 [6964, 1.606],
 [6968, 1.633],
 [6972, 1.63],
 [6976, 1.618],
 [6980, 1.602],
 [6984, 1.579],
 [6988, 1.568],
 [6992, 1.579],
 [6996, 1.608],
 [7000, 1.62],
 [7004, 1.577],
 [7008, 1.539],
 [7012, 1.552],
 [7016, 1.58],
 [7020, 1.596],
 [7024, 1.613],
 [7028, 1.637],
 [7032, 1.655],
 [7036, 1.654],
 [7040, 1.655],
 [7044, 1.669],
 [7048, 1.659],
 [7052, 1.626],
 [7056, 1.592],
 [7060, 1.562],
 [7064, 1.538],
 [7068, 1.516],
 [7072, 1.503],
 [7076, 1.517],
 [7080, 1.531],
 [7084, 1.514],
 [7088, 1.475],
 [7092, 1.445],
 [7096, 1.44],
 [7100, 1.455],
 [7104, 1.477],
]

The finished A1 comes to 7.0 angstrom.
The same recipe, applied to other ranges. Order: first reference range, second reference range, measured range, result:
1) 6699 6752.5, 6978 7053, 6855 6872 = 3.2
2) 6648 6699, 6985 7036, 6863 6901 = 7.9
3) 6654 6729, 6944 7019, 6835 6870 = 7.6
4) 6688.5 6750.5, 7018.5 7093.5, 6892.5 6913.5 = 3.2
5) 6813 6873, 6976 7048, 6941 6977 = 0.4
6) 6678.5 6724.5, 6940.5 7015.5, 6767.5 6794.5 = 5.4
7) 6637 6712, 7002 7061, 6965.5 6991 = 2.5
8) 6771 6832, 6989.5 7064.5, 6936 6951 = 0.8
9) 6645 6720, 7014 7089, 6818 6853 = 9.6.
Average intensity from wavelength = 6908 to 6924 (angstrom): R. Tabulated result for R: 1.63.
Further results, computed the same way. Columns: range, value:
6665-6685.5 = 2.68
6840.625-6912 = 1.59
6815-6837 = 1.63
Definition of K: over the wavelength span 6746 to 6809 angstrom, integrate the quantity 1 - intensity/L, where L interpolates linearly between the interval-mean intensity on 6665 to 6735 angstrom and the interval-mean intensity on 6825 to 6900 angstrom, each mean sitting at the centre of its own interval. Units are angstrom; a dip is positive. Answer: 9.0 angstrom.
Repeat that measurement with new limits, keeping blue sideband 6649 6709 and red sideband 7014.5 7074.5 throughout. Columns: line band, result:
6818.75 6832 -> 3.6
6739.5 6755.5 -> 3.3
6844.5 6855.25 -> 2.9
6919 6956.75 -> 6.2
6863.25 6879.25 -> 3.7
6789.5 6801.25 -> 3.3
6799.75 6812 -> 3.0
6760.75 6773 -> 3.2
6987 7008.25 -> 1.8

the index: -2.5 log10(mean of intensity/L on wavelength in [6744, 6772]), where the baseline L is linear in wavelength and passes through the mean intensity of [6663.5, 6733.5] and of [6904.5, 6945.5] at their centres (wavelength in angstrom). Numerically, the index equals 0.23 mag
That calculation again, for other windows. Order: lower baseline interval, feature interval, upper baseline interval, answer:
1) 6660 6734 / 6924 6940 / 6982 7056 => 0.139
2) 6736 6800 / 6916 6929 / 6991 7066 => 0.025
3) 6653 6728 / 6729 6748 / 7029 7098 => 0.123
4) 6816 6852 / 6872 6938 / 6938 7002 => -0.016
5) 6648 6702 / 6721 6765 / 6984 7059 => 0.202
